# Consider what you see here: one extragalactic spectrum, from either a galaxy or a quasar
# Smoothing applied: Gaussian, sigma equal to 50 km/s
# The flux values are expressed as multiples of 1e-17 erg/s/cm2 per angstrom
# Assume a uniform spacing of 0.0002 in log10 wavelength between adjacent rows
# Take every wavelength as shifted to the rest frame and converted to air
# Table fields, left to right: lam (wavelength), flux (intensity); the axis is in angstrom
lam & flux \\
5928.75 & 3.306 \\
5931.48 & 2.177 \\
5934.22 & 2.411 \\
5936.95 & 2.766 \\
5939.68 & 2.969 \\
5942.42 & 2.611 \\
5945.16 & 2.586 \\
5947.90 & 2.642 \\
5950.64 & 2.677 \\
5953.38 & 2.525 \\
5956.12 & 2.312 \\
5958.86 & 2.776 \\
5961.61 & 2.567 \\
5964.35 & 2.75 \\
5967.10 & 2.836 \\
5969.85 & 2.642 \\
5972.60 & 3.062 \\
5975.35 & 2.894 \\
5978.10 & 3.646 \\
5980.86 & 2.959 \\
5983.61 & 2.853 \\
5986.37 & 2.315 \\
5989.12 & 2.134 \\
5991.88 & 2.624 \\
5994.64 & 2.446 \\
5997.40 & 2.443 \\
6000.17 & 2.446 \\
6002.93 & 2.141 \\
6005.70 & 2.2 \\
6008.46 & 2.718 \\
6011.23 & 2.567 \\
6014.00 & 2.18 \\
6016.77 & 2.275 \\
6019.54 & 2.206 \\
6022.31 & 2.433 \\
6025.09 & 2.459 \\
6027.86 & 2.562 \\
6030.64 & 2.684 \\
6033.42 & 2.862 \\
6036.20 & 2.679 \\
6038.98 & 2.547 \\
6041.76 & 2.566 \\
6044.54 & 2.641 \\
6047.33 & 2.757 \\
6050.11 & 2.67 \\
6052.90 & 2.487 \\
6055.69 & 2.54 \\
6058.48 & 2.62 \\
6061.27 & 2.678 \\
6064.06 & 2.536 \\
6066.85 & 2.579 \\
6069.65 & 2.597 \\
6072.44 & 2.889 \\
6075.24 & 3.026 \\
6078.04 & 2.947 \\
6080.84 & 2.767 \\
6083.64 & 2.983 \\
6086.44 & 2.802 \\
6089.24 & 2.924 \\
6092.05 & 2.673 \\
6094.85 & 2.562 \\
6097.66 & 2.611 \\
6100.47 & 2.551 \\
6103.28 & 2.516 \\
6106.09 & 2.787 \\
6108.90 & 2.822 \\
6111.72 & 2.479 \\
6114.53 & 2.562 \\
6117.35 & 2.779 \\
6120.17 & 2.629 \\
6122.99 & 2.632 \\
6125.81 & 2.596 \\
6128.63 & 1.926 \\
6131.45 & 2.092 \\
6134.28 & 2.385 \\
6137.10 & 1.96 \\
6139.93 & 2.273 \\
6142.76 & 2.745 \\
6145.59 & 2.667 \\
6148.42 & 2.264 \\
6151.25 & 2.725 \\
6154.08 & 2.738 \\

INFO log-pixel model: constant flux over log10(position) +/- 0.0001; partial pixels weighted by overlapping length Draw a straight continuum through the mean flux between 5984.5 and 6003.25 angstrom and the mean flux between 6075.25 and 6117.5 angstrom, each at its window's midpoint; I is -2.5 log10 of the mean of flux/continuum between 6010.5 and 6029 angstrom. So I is 0.04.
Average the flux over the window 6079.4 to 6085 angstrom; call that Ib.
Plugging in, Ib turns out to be 2.88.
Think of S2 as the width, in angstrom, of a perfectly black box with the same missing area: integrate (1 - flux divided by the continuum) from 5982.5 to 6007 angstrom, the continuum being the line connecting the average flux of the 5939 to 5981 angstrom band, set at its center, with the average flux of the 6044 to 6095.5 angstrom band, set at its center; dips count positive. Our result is 3.2 angstrom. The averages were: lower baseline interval 2.77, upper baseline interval 2.72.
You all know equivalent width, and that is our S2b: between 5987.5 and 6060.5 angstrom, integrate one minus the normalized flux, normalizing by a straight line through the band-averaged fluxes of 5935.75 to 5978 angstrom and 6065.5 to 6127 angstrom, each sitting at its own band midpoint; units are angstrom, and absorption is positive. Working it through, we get 6.1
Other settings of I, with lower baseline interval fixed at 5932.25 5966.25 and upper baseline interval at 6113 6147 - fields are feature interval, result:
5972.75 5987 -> -0.15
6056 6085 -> -0.11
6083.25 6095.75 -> -0.13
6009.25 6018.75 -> 0.09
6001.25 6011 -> 0.08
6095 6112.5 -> -0.07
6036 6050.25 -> -0.05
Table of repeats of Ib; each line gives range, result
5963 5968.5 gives 2.79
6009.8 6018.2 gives 2.34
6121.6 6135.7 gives 2.33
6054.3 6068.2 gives 2.59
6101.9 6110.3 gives 2.71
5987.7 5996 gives 2.4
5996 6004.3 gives 2.34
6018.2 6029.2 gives 2.42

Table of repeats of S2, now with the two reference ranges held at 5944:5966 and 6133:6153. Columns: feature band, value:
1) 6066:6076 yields -1.06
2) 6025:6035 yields -0.50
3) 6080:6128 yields -3.88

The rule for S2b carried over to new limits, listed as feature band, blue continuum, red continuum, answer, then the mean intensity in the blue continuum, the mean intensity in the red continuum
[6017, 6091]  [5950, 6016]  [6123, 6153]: -4.8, 2.61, 2.38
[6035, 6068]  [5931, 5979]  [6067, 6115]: 1.5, 2.71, 2.73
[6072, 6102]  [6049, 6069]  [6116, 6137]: -3.3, 2.59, 2.4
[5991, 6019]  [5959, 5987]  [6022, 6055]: 3.6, 2.86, 2.62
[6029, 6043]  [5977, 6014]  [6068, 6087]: 0.2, 2.55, 2.86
